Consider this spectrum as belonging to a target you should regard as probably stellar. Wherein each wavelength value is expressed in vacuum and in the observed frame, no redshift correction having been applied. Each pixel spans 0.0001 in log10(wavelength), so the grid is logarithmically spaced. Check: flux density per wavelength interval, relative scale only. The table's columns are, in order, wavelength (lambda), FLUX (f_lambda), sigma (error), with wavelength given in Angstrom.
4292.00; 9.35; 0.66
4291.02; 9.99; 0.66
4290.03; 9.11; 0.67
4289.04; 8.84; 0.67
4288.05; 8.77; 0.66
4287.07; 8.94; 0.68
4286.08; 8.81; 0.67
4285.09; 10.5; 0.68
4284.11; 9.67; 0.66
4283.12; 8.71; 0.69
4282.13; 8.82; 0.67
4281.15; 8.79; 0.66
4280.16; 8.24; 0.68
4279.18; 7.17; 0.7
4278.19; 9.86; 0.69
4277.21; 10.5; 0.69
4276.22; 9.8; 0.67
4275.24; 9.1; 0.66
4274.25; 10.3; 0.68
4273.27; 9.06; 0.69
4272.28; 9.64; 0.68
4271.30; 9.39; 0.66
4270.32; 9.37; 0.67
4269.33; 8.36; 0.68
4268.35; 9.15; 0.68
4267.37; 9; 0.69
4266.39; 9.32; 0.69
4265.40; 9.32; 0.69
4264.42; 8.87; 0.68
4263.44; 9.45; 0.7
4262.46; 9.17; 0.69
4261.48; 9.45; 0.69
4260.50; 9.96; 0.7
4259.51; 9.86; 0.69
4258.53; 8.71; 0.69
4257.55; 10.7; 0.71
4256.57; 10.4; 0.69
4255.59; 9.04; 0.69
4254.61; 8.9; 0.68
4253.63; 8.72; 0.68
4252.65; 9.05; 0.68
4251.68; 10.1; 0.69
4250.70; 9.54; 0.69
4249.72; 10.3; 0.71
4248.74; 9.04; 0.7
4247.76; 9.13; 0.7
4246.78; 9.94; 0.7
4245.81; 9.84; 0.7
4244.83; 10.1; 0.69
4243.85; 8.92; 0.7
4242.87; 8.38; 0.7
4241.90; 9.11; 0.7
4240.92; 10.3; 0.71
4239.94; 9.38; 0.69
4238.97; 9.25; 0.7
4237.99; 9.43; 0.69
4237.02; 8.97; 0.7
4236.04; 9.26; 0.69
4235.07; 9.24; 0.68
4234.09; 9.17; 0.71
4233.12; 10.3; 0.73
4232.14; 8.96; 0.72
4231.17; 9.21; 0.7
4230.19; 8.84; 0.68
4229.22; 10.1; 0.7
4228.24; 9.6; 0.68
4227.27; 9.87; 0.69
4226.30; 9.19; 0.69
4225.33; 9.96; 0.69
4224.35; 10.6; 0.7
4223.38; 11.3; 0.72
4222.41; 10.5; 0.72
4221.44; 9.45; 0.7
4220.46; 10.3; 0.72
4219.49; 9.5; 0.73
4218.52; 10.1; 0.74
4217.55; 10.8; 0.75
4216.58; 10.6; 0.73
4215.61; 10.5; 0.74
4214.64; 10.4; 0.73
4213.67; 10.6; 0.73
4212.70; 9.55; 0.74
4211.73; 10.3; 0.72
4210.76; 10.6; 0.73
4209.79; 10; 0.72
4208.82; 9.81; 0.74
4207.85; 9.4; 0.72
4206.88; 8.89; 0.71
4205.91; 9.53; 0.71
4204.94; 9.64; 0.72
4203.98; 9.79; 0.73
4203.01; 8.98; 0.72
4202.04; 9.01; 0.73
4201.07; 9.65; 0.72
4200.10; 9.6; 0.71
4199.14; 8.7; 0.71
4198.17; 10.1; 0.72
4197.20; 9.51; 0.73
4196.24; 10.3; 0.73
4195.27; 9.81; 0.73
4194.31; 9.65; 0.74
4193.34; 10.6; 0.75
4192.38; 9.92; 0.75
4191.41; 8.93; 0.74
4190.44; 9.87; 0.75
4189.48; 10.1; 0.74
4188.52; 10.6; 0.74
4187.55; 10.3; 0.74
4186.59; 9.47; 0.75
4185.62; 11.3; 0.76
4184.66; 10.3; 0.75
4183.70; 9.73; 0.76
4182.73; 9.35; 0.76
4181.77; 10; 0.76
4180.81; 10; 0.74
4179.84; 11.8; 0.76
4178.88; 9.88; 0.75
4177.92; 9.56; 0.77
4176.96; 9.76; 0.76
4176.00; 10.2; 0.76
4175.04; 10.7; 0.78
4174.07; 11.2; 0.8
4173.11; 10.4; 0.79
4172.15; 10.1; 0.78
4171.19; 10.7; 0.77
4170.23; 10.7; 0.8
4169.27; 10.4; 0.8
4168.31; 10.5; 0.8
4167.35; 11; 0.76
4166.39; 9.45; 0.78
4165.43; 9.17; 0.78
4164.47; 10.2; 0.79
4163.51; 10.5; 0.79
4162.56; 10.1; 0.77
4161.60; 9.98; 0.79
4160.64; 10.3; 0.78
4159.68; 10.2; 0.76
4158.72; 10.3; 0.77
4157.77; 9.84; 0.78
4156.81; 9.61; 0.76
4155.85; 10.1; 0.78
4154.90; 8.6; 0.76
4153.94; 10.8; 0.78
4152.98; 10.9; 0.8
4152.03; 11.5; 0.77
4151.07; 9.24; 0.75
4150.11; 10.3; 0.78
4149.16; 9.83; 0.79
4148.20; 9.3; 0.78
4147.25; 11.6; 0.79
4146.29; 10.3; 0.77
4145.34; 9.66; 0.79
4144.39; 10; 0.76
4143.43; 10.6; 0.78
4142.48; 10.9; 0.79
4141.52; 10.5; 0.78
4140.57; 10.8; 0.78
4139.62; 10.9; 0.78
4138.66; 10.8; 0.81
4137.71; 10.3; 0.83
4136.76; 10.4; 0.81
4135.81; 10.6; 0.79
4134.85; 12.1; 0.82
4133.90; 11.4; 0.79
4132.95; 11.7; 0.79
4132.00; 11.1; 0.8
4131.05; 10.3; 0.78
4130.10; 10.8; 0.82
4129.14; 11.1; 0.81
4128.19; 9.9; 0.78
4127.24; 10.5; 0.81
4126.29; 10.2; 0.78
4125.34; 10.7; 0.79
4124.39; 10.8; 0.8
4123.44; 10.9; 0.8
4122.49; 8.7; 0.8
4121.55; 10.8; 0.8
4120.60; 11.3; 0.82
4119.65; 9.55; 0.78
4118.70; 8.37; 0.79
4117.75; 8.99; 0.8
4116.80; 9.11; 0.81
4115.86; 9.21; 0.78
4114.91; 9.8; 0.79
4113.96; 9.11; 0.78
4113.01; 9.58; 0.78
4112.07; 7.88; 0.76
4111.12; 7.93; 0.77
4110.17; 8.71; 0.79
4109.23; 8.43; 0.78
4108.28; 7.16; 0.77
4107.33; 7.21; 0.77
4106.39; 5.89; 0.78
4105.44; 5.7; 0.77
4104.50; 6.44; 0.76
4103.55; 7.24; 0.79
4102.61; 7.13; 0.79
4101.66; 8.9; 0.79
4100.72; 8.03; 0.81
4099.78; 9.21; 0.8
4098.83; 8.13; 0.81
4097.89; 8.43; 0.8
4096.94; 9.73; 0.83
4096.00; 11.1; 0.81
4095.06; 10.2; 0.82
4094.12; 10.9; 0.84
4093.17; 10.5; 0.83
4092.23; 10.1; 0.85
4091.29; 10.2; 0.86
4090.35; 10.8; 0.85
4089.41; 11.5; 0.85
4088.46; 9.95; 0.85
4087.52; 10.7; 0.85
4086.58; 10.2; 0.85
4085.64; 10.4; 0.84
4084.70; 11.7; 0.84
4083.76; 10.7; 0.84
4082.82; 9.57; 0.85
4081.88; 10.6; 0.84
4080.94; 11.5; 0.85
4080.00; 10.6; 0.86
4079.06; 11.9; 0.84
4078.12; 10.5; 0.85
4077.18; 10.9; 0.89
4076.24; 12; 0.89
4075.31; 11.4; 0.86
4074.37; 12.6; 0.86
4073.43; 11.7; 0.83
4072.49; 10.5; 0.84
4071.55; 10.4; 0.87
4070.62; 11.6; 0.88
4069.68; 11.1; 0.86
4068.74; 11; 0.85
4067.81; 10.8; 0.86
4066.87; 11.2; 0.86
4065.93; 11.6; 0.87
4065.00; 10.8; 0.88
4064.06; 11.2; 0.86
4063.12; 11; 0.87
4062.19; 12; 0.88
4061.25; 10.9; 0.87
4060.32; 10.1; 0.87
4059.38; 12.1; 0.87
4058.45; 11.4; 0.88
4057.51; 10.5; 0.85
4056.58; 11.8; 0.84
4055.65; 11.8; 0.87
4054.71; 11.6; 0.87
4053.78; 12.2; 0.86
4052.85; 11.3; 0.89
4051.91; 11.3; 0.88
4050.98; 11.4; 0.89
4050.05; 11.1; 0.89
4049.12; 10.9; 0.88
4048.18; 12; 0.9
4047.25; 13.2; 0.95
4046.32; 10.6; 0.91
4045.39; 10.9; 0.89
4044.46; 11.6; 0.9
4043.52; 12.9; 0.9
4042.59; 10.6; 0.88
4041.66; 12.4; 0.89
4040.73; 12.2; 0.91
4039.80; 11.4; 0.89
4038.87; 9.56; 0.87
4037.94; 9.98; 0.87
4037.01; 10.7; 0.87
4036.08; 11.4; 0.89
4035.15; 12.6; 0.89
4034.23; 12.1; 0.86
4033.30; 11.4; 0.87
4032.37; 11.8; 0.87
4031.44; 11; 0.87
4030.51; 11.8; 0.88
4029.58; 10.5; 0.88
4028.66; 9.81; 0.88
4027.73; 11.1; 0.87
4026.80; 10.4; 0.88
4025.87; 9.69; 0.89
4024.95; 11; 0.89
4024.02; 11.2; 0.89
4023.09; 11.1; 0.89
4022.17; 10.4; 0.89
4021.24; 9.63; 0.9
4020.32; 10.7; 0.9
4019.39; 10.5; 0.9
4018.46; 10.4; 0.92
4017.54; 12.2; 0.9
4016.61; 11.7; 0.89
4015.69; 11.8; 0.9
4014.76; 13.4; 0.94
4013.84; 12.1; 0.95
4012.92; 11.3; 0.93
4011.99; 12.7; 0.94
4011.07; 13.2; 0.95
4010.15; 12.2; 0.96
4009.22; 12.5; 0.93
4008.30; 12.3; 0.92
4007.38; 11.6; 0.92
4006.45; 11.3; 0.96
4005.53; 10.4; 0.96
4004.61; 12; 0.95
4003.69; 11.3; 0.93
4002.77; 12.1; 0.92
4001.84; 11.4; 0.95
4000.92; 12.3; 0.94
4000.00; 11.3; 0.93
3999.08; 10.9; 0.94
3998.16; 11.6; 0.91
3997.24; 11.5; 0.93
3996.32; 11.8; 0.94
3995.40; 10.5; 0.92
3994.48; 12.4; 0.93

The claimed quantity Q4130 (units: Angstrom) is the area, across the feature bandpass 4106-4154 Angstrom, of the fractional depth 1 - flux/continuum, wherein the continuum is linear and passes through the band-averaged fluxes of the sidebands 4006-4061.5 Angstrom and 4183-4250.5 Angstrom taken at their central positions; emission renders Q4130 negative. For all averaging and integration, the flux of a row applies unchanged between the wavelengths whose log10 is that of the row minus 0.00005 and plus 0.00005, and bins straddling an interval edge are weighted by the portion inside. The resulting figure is 2.5 Angstrom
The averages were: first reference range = 11.4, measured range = 9.97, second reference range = 9.77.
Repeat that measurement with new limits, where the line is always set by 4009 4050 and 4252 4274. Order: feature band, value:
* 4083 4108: 3.6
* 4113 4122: 0.9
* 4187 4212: 0.3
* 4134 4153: -0.3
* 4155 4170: 0.2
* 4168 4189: -0.5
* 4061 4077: -0.4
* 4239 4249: 0.1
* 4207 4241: -0.6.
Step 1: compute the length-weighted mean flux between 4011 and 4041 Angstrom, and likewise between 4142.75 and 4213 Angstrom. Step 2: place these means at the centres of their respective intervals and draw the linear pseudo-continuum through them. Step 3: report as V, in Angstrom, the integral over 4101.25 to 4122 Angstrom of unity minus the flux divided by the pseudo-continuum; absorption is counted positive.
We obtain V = 4.2 Angstrom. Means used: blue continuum 11.2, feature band 8.38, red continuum 10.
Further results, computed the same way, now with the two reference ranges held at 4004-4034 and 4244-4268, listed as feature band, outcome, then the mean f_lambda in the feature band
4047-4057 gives -0.51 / 11.7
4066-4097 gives -0.08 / 10.9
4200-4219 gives -0.08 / 9.89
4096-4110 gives 3.76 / 7.83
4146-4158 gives 0.18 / 10.1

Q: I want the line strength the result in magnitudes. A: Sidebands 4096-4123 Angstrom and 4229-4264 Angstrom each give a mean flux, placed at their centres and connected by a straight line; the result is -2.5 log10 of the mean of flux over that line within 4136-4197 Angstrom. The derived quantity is -0.15 mag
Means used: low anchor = 8.5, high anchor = 9.45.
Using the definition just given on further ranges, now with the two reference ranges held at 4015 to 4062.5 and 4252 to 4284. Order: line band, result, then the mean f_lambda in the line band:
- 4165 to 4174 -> -0.022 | 10.3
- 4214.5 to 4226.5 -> -0.065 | 10.3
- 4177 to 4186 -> -0.019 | 10.2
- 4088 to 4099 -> 0.061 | 10.2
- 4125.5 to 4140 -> -0.038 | 10.8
